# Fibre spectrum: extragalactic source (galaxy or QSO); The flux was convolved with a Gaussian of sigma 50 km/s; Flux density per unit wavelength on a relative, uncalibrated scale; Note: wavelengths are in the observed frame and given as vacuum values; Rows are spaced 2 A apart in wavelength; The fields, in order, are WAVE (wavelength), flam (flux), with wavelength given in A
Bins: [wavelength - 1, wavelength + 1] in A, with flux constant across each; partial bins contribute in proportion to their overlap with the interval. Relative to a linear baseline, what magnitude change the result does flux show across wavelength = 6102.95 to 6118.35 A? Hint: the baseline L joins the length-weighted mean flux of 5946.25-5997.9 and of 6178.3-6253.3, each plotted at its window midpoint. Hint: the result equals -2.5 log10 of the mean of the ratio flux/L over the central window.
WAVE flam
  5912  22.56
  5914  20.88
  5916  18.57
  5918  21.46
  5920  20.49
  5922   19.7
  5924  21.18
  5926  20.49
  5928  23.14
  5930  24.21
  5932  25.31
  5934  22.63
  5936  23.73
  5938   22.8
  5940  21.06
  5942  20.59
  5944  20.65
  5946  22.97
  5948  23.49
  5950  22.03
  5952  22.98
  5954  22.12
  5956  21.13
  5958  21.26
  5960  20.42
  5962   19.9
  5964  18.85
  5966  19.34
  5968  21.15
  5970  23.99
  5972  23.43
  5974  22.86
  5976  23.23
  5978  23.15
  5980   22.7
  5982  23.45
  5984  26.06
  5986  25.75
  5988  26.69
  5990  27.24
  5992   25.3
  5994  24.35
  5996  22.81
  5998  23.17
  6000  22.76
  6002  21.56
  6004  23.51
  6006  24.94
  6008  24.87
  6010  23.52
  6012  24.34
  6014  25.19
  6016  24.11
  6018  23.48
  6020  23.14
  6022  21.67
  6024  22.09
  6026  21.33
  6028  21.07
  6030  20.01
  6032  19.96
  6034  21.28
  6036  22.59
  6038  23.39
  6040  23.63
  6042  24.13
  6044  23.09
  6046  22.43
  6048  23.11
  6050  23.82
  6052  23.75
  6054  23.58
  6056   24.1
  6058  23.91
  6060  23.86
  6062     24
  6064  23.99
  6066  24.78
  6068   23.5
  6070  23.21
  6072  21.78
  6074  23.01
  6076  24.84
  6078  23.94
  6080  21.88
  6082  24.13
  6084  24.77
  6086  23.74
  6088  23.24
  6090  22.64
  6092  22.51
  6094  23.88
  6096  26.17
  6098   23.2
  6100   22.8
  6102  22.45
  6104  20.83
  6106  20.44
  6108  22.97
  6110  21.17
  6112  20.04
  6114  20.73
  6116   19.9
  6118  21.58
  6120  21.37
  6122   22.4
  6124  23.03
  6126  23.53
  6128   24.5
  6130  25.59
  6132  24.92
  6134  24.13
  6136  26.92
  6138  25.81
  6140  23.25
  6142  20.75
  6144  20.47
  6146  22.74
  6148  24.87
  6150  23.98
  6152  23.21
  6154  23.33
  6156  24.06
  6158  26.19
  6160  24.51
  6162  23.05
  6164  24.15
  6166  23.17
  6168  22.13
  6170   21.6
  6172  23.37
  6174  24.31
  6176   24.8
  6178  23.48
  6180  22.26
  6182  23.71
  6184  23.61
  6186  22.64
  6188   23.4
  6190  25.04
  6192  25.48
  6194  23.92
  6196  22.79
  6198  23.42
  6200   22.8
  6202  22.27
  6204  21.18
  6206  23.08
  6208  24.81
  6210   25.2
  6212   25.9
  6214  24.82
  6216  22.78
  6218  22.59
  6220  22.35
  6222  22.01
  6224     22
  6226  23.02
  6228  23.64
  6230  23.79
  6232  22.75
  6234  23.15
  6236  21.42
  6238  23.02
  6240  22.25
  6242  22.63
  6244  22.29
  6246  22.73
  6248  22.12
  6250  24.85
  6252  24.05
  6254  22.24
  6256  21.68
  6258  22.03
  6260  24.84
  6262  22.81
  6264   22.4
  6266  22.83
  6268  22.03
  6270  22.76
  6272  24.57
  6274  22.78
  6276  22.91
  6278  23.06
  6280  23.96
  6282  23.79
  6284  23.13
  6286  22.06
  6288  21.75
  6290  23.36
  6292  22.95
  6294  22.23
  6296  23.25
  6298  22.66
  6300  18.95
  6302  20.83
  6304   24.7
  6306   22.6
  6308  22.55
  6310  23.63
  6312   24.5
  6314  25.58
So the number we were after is 0.11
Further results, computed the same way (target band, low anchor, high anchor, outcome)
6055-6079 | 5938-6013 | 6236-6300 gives -0.04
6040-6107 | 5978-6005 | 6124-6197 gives 0.03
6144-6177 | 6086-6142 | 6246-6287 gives -0.03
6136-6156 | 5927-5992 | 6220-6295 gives -0.03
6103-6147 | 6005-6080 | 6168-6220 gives 0.04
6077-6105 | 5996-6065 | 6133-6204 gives 0.00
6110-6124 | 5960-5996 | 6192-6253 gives 0.10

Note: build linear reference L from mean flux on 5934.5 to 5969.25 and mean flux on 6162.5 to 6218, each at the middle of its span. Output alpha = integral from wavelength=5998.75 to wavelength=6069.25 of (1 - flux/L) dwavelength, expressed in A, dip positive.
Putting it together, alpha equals -3.1 A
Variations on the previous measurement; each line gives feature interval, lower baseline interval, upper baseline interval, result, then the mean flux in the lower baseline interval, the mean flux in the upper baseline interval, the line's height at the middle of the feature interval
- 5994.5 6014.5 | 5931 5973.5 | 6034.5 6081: -0.8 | 21.9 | 23.5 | 22.7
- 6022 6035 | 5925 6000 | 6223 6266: 1.0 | 22.8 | 22.8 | 22.8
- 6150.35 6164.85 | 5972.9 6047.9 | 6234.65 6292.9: -0.6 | 23.4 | 22.9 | 23.1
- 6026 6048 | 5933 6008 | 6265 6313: 0.6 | 22.8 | 22.8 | 22.8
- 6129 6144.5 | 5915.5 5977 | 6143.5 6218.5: -0.6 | 21.8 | 23.6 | 23.2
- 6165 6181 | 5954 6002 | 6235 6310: -0.2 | 23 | 22.7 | 22.8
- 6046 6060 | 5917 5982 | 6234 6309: -0.9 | 22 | 22.7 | 22.2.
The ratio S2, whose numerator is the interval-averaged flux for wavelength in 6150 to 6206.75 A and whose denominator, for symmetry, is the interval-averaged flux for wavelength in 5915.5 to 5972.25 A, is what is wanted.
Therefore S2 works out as 1.1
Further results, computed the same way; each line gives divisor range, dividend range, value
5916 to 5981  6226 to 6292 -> 1.05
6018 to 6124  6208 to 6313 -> 1.01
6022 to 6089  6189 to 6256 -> 1.01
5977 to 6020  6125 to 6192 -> 0.98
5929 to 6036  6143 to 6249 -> 1.02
